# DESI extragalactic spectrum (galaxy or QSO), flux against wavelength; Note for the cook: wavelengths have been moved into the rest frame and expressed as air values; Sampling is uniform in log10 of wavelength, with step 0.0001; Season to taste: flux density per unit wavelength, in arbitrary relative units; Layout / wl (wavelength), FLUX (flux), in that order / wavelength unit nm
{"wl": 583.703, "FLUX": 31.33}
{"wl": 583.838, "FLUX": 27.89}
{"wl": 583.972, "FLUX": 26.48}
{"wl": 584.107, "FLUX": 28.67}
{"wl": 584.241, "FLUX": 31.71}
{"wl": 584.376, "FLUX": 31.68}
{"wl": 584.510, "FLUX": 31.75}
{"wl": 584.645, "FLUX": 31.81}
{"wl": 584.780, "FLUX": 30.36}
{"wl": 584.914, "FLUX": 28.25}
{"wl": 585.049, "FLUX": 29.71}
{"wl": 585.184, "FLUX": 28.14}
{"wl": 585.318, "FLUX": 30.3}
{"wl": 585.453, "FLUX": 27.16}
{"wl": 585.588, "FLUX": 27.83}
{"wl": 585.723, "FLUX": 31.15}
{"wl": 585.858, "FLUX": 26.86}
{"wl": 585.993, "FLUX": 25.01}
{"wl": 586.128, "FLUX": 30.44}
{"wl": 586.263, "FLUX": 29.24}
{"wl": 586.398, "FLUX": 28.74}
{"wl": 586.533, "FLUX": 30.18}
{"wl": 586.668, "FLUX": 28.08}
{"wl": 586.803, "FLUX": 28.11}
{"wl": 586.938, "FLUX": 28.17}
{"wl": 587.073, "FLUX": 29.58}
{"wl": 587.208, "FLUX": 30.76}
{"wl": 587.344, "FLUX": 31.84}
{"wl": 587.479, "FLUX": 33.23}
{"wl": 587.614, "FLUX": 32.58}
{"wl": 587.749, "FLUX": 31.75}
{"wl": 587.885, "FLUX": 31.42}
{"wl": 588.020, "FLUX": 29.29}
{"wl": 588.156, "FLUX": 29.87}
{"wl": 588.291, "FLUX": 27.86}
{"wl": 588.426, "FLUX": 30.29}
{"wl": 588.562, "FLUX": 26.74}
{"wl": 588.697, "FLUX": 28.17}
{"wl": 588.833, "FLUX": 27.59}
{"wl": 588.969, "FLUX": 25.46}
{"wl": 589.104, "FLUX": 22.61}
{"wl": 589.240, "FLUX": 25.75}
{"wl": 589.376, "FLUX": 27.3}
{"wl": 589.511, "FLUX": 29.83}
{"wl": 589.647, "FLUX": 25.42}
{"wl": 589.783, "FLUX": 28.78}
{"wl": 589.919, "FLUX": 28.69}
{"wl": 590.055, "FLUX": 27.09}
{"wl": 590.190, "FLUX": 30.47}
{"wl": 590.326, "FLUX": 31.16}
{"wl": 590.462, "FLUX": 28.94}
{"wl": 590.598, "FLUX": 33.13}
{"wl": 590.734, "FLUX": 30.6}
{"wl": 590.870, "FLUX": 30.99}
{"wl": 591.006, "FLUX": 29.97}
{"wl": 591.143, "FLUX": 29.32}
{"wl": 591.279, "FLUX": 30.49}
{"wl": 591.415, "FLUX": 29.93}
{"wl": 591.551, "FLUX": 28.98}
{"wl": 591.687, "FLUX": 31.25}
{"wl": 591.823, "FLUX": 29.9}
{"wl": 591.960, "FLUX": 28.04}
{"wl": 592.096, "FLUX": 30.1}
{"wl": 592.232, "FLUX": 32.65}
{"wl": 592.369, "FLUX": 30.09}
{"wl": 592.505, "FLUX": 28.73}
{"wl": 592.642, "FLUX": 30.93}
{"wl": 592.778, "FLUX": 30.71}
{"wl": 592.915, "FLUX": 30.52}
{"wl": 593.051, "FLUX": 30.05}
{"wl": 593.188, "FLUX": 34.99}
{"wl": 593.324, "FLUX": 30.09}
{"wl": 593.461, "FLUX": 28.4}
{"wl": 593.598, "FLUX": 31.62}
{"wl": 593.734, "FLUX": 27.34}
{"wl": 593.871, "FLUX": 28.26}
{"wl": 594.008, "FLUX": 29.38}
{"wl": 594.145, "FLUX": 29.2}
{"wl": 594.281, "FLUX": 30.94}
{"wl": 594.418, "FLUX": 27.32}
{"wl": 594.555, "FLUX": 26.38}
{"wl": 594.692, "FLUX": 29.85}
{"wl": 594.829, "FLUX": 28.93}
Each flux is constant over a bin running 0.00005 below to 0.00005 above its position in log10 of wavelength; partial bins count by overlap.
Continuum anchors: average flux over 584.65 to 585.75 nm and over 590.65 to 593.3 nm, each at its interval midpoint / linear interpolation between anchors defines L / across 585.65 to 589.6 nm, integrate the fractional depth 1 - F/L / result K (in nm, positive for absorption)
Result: 0.10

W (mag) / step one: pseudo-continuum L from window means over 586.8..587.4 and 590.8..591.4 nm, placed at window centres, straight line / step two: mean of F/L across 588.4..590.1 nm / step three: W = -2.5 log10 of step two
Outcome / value 0.11 mag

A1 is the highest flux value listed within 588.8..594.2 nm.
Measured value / 34.99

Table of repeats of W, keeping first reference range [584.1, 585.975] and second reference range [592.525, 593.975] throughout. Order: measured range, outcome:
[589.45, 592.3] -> 0.01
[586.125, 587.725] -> -0.01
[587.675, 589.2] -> 0.06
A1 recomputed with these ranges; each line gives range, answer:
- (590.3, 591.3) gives 33.13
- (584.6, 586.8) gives 31.81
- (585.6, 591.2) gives 33.23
